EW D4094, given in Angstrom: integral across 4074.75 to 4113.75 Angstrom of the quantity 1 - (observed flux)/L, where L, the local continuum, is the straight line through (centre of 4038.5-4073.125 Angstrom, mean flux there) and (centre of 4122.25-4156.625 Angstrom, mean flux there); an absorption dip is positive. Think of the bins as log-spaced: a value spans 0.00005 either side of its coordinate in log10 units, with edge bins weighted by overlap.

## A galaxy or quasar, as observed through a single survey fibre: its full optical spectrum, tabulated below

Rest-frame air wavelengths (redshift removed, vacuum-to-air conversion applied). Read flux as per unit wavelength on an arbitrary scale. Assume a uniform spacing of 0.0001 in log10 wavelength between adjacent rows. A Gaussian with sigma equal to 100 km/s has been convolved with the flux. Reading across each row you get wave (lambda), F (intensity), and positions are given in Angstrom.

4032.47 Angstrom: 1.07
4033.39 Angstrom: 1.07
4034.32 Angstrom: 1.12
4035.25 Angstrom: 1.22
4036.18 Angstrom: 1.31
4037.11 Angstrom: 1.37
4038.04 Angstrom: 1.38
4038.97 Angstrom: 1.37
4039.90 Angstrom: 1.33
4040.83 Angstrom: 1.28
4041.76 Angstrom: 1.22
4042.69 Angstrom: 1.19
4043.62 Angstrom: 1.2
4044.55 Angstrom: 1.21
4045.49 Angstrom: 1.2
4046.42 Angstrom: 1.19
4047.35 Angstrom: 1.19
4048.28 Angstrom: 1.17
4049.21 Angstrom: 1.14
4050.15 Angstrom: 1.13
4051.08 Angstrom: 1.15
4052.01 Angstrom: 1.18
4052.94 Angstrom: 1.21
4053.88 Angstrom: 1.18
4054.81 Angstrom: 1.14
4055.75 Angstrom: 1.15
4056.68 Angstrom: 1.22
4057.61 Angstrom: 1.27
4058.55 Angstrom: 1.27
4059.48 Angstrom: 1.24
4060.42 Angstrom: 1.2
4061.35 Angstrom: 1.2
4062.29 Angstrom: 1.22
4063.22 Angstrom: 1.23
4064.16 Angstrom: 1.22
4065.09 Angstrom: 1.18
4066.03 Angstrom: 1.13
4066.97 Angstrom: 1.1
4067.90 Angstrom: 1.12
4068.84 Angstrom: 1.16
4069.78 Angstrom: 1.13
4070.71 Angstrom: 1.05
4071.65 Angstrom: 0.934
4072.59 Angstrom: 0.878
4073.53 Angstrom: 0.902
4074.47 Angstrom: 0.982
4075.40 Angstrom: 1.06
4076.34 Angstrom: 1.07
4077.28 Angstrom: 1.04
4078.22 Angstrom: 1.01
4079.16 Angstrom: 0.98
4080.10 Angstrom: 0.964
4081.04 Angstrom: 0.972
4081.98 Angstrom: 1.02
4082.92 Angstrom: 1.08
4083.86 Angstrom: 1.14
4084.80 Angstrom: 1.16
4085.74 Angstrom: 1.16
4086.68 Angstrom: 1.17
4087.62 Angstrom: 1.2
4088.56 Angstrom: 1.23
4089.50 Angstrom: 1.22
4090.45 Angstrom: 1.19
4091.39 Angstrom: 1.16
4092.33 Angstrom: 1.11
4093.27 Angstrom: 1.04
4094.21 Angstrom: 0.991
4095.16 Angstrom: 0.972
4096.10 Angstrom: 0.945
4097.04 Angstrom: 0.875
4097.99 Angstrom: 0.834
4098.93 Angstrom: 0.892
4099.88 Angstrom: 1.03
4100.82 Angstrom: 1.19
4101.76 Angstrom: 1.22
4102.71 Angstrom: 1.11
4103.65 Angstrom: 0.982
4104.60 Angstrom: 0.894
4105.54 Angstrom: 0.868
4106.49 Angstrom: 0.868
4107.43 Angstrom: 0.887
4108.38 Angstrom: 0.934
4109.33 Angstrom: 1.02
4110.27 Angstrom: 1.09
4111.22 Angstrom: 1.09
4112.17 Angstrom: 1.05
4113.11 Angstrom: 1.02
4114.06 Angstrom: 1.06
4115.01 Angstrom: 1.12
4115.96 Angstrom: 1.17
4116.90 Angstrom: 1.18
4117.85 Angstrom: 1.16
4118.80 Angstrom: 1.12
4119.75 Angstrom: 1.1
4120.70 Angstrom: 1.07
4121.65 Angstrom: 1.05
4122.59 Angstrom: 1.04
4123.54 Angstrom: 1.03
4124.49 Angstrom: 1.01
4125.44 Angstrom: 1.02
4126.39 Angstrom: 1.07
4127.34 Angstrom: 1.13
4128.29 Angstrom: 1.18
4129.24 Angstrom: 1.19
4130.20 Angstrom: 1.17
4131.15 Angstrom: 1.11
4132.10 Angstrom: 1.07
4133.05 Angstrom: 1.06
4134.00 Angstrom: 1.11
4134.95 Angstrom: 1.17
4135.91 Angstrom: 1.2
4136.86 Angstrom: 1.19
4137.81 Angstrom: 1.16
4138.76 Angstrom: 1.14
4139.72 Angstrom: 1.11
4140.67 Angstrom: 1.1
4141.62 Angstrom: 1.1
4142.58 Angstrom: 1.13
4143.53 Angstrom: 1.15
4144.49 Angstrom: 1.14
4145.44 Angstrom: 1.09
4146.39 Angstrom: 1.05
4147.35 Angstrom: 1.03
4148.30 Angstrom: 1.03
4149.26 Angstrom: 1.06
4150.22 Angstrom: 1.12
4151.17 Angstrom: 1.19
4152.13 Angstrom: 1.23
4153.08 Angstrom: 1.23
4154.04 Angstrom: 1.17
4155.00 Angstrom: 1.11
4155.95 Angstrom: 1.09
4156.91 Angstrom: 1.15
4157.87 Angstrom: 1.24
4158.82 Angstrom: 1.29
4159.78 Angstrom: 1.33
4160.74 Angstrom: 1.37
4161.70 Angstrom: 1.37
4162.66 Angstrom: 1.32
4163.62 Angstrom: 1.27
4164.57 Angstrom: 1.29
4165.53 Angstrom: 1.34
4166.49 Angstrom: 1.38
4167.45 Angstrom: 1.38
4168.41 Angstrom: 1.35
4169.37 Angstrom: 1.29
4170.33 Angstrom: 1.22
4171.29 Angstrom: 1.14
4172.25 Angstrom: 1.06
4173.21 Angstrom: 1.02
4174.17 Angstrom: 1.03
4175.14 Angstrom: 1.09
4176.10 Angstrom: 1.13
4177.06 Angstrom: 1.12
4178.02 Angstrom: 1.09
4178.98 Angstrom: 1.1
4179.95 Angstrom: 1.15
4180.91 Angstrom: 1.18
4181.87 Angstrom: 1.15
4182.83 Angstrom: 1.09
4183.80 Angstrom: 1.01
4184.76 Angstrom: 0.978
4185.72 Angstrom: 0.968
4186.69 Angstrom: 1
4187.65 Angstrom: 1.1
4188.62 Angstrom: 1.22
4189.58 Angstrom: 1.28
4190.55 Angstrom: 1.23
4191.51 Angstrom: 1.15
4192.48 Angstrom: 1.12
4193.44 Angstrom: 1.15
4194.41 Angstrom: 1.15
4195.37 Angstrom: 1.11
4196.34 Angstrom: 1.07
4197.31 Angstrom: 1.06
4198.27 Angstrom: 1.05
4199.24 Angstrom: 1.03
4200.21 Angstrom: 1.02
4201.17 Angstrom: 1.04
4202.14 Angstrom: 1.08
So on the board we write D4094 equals 3.64 Angstrom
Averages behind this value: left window 1.18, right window 1.12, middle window 1.04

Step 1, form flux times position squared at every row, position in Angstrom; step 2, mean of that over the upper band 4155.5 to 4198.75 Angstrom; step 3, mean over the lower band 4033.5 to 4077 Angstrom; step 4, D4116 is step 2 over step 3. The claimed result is 1.1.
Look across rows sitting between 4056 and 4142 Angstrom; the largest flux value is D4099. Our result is 1.27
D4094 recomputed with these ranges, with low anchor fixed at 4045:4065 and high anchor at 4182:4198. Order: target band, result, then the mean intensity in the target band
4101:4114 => 1.7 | 1.01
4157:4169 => -2.1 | 1.32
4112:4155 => 1.1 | 1.11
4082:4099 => 1.3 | 1.08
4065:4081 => 2.0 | 1.03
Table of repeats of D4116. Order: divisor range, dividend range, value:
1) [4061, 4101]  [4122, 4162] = 1.10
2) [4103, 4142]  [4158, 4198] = 1.12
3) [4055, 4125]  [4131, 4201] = 1.11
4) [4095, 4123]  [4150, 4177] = 1.22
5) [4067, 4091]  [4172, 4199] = 1.08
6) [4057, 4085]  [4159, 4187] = 1.13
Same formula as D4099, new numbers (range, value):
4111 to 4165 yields 1.37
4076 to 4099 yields 1.23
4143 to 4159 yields 1.29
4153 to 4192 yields 1.38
